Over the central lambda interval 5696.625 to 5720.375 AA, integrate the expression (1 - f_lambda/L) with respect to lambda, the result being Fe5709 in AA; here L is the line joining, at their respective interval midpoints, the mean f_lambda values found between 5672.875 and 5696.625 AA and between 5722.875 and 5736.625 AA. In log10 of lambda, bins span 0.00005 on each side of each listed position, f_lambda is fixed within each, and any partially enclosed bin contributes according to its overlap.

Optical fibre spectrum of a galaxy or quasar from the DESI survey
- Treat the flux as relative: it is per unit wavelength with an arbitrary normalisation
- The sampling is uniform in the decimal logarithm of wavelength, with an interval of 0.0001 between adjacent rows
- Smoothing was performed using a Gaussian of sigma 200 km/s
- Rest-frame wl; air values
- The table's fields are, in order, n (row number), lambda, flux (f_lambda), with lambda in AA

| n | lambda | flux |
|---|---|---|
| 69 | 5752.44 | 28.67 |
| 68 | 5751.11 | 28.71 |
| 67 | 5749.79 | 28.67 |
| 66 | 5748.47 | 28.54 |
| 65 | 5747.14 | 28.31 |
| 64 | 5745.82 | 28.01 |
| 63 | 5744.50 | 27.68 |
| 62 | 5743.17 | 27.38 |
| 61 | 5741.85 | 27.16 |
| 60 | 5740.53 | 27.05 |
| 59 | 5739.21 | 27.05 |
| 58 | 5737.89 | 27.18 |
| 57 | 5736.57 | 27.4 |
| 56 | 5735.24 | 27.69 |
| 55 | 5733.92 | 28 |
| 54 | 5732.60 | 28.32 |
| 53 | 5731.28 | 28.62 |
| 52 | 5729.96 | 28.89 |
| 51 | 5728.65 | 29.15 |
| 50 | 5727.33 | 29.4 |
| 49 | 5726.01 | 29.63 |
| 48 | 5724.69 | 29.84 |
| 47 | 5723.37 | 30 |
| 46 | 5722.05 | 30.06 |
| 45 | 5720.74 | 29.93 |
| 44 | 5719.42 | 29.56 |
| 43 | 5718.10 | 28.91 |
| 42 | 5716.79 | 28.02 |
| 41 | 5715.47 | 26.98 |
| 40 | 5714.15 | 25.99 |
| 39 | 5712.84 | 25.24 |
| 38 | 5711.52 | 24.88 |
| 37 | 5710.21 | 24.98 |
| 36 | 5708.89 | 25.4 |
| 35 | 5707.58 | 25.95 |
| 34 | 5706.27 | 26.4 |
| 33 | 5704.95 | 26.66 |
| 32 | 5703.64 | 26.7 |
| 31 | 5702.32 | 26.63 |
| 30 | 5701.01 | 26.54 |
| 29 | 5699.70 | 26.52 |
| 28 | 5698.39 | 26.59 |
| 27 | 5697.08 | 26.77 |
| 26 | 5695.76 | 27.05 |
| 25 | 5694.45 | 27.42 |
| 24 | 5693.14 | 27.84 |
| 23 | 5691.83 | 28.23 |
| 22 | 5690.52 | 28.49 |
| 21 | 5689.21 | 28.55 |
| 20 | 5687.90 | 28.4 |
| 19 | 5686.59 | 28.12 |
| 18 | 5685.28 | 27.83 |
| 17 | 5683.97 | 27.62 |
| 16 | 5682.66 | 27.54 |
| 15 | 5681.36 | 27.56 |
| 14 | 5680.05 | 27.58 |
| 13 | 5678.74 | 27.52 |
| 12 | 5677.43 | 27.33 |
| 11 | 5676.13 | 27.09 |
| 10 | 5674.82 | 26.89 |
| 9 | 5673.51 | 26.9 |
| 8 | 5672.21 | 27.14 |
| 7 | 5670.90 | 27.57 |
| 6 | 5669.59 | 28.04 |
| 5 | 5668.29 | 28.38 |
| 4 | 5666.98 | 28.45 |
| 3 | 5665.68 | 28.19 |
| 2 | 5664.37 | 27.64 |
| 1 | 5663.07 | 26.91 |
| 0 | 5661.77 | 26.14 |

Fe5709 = 1.38 AA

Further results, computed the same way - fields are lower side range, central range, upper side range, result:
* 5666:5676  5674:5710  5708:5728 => 0.7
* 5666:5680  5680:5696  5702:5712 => -0.6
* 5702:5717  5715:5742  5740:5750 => -1.6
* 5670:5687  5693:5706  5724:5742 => 0.4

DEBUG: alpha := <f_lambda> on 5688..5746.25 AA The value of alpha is 27.6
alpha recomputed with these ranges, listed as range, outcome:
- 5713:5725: 28.6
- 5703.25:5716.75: 26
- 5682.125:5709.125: 27.2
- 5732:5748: 27.6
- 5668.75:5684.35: 27.4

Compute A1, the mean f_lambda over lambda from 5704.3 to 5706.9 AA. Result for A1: 26.5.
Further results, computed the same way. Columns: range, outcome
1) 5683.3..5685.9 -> 27.7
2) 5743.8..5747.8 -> 28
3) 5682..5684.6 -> 27.7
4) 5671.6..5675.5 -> 27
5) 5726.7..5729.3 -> 29.3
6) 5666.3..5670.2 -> 28.3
